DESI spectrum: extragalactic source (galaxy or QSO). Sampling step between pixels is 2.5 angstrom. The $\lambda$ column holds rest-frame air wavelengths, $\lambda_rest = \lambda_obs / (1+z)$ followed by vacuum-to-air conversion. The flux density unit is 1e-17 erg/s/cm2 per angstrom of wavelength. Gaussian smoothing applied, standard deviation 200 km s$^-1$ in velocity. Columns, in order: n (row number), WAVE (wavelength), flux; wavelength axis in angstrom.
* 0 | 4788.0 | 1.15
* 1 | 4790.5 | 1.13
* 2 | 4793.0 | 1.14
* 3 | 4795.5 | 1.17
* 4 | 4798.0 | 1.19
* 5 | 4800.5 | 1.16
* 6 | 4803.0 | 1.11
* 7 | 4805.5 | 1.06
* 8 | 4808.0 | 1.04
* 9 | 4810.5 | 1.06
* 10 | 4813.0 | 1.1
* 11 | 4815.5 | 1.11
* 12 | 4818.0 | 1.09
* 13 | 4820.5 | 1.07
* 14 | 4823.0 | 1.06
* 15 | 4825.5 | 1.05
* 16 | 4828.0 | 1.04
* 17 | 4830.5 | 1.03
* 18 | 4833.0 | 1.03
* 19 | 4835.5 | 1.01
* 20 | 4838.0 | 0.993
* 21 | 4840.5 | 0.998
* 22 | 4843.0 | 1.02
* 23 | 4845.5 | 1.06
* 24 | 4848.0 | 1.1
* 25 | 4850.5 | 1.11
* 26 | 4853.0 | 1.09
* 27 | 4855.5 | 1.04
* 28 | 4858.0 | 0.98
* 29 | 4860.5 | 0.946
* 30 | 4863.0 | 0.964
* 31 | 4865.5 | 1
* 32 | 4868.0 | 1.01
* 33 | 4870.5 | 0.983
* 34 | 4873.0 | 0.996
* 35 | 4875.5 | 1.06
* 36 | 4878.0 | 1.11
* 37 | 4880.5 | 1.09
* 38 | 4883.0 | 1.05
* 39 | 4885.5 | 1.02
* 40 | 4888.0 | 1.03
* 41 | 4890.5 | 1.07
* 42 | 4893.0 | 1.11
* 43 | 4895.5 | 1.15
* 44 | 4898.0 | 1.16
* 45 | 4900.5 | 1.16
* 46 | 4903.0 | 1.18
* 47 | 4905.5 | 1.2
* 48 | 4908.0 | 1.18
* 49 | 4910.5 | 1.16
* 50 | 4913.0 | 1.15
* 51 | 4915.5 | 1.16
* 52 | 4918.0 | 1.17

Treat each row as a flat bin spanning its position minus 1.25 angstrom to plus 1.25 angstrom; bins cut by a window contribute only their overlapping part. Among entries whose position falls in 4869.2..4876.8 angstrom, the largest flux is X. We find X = 1.06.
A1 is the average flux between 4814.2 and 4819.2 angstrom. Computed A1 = 1.1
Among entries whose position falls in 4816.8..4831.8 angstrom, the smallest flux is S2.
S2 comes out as 1.03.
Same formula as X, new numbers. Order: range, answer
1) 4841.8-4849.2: 1.1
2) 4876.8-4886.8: 1.11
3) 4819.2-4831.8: 1.07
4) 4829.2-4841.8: 1.03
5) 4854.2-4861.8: 1.04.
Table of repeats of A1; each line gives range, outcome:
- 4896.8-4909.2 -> 1.18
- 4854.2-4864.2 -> 0.983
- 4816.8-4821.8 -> 1.08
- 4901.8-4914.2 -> 1.17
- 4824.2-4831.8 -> 1.04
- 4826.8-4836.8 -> 1.03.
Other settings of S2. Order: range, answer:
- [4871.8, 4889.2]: 0.996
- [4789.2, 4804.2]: 1.11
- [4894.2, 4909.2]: 1.15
